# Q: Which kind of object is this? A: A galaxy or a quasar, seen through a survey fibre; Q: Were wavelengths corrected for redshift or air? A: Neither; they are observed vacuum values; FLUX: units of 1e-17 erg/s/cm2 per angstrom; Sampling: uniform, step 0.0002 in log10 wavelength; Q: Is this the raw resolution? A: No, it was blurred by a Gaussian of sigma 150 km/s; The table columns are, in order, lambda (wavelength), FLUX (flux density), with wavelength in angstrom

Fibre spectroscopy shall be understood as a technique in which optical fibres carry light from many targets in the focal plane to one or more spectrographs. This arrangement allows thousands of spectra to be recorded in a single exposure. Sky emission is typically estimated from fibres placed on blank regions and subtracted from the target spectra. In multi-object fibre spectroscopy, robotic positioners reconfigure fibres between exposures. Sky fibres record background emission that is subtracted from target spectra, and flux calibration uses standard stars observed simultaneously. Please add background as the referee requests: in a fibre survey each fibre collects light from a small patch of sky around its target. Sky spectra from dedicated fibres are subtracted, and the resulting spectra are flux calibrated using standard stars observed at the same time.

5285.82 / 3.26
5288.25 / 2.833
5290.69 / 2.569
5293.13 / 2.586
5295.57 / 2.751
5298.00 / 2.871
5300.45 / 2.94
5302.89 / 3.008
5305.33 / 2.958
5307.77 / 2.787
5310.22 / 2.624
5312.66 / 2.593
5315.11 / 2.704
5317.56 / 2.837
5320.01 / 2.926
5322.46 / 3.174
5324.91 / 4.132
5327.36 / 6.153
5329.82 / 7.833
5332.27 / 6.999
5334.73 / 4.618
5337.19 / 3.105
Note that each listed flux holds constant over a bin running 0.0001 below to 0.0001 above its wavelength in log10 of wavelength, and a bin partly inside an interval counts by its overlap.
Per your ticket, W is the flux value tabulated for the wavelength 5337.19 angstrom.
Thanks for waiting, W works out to 3.105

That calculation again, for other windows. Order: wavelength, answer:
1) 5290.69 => 2.569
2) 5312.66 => 2.593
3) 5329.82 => 7.833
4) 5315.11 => 2.704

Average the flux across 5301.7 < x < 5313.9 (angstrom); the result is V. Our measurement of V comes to 2.79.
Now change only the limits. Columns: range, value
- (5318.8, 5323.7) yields 3.06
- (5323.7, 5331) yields 6.03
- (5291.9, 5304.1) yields 2.83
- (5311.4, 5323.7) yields 2.85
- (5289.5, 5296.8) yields 2.64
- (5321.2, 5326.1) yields 3.65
